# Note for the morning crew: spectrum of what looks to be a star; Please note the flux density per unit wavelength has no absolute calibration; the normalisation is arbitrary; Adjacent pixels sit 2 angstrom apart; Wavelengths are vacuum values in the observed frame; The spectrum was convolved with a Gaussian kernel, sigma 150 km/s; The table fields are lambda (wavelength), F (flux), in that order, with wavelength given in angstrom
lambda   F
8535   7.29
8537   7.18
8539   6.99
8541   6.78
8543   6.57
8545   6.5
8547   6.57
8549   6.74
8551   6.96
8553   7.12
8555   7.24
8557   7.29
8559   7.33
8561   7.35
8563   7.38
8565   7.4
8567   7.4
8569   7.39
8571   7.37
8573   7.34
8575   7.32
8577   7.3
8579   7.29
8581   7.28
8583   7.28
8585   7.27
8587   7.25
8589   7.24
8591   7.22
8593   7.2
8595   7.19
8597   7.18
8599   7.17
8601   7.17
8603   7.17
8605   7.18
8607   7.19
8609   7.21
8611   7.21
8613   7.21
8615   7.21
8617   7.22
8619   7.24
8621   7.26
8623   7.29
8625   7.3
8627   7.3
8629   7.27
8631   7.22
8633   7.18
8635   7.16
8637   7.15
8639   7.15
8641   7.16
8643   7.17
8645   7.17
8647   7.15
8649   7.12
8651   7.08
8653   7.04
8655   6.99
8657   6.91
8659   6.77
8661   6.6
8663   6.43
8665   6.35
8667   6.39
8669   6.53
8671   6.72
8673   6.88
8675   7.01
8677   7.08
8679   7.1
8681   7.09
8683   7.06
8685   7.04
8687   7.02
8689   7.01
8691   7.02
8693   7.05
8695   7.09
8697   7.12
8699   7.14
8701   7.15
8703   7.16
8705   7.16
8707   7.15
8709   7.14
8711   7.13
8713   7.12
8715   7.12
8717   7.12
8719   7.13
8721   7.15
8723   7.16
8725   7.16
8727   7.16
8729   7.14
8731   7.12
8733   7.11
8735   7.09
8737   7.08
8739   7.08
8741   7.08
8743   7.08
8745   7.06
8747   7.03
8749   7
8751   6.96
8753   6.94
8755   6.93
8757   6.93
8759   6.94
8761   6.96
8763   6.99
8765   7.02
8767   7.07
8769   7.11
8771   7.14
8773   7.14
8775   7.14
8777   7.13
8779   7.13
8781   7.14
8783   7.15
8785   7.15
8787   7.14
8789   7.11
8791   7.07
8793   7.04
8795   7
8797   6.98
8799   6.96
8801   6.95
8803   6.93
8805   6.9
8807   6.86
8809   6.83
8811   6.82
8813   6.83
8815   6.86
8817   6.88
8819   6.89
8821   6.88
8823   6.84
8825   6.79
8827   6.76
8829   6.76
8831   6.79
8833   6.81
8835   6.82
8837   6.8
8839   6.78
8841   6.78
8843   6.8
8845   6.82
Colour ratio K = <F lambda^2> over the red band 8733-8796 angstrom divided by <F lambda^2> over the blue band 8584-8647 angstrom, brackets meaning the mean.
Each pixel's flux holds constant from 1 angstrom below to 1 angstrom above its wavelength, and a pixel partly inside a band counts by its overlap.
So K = 1.01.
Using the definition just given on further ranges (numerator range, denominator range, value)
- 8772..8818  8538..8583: 1.04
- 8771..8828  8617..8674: 1.03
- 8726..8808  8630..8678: 1.04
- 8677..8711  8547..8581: 1.01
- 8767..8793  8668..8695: 1.04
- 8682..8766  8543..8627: 1.01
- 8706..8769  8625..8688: 1.03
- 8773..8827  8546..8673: 1.02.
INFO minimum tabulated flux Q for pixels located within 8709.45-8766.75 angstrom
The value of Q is 6.93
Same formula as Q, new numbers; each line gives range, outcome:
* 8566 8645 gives 7.15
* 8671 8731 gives 6.72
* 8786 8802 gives 6.95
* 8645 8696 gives 6.35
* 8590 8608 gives 7.17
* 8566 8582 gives 7.28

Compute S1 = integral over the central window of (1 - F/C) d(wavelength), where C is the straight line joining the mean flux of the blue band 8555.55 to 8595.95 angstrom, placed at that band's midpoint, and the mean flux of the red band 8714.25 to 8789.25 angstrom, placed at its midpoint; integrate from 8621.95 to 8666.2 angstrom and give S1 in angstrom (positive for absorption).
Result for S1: 1.1 angstrom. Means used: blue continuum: 7.3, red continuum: 7.08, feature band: 7.04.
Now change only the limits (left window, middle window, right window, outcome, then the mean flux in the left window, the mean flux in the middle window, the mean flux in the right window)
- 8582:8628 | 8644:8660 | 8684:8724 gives 0.3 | 7.22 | 7.03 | 7.11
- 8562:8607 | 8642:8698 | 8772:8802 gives 2.0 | 7.27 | 6.93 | 7.08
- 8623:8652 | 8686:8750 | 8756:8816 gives -0.1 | 7.19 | 7.1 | 7.01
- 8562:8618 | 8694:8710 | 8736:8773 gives -0.1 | 7.26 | 7.14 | 7.03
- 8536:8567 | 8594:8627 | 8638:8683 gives -1.2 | 7.04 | 7.22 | 6.91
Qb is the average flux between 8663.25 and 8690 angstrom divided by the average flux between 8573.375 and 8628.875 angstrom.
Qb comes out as 0.95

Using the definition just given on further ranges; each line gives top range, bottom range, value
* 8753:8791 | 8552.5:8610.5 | 0.97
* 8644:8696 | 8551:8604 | 0.95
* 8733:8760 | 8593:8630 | 0.97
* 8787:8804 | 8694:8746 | 0.98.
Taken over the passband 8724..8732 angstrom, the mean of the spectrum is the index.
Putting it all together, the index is 7.15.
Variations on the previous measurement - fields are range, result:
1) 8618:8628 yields 7.28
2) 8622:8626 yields 7.29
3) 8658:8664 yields 6.6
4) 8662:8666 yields 6.39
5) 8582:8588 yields 7.27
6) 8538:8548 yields 6.68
